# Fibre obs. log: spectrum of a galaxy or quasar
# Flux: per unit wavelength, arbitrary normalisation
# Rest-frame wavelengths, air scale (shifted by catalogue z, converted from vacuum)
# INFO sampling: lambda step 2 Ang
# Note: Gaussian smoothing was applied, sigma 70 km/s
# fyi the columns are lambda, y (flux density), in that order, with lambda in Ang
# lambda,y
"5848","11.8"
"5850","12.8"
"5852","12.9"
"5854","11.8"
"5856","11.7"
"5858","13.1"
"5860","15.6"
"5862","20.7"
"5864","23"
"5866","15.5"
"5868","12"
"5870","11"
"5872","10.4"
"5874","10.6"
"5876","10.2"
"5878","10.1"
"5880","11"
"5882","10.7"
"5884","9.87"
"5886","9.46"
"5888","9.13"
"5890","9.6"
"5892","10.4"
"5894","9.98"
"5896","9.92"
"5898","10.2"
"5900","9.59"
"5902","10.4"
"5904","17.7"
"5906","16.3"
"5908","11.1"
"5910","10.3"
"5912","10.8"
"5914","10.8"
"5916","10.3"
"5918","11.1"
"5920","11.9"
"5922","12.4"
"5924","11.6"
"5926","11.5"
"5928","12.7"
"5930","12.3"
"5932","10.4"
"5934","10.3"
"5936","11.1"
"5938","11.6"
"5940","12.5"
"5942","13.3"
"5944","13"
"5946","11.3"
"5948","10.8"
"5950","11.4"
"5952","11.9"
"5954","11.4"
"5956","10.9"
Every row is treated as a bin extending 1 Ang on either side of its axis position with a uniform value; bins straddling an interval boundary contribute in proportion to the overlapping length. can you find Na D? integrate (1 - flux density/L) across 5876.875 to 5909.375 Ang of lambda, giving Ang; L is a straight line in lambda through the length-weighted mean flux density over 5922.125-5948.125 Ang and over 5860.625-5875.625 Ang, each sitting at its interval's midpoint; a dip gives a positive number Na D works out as 6.1 Ang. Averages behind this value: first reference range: 14.6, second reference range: 11.8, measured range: 11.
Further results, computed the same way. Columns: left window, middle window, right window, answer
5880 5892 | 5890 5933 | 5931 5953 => -3.17 Ang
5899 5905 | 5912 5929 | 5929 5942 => 0.68 Ang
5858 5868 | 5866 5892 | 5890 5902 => 6.11 Ang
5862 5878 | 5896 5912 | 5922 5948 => 0.77 Ang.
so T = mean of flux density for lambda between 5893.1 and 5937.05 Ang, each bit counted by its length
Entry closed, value 11.5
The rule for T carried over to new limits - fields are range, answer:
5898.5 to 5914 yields 12.1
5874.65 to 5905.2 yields 10.6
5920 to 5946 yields 11.9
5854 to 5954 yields 11.9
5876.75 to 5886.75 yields 10.2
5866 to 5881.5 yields 11.1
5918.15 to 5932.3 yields 11.9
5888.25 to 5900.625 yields 9.91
